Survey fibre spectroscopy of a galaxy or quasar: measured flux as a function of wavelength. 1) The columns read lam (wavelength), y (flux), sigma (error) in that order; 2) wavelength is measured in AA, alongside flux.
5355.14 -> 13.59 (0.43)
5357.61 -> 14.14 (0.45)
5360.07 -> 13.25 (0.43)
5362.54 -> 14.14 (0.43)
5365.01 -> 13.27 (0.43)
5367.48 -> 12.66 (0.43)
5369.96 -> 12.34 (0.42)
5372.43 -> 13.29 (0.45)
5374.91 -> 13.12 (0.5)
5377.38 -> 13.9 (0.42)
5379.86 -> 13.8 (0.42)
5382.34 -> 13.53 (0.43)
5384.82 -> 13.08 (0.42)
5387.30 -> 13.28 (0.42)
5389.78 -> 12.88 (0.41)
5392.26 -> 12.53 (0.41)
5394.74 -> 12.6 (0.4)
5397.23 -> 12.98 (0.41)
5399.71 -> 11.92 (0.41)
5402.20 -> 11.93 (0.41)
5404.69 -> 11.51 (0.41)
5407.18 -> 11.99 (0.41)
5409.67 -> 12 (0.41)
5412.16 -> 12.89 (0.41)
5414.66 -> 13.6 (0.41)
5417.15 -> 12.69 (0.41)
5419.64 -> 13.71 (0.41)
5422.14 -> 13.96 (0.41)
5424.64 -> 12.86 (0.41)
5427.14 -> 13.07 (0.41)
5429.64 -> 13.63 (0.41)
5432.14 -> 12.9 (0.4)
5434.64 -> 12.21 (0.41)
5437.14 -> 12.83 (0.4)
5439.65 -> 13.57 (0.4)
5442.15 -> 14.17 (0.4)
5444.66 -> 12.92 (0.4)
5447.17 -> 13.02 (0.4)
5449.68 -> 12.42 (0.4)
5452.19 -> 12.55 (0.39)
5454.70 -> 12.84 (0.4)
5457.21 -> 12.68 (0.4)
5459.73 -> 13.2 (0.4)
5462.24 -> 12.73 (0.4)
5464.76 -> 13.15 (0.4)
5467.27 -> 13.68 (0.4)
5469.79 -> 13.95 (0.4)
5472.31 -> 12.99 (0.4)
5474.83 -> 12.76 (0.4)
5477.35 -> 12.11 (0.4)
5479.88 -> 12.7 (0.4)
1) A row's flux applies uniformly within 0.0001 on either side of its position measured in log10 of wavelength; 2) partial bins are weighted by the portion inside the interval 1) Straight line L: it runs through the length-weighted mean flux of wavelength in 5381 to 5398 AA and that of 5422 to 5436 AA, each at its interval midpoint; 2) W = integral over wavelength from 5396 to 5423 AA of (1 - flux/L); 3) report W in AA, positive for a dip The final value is 0.8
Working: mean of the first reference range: 13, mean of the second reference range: 13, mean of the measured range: 12.6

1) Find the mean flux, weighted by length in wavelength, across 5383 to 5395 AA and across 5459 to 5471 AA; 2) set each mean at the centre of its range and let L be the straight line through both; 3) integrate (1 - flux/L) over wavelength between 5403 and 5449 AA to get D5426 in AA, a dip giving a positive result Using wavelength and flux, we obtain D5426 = 0.6 AA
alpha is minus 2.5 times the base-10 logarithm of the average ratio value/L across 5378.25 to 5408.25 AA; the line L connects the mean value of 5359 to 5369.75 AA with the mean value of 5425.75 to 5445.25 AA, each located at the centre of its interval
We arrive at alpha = 0.04 mag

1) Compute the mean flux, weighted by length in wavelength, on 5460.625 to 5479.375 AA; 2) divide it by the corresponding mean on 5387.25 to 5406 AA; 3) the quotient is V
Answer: 1.05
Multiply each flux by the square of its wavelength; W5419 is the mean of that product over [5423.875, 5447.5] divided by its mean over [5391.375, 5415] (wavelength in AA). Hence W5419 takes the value 1.1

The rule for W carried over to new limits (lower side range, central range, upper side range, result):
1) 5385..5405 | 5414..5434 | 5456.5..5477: -0.8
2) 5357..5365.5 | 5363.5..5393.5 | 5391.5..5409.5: -0.3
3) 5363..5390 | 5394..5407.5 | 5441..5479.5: 1.0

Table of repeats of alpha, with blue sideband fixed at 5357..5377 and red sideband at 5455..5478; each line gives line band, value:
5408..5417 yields 0.03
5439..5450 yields -0.01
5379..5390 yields -0.01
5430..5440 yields 0.02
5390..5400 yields 0.05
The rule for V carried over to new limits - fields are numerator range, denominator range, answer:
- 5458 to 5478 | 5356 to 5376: 0.99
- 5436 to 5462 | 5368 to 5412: 1.02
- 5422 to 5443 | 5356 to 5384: 0.98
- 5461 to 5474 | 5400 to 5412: 1.11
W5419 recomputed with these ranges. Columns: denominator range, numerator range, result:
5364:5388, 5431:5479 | 1.01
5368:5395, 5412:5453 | 1.02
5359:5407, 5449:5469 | 1.03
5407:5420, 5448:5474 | 1.03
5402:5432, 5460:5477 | 1.04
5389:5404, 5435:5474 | 1.08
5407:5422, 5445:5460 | 1.00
